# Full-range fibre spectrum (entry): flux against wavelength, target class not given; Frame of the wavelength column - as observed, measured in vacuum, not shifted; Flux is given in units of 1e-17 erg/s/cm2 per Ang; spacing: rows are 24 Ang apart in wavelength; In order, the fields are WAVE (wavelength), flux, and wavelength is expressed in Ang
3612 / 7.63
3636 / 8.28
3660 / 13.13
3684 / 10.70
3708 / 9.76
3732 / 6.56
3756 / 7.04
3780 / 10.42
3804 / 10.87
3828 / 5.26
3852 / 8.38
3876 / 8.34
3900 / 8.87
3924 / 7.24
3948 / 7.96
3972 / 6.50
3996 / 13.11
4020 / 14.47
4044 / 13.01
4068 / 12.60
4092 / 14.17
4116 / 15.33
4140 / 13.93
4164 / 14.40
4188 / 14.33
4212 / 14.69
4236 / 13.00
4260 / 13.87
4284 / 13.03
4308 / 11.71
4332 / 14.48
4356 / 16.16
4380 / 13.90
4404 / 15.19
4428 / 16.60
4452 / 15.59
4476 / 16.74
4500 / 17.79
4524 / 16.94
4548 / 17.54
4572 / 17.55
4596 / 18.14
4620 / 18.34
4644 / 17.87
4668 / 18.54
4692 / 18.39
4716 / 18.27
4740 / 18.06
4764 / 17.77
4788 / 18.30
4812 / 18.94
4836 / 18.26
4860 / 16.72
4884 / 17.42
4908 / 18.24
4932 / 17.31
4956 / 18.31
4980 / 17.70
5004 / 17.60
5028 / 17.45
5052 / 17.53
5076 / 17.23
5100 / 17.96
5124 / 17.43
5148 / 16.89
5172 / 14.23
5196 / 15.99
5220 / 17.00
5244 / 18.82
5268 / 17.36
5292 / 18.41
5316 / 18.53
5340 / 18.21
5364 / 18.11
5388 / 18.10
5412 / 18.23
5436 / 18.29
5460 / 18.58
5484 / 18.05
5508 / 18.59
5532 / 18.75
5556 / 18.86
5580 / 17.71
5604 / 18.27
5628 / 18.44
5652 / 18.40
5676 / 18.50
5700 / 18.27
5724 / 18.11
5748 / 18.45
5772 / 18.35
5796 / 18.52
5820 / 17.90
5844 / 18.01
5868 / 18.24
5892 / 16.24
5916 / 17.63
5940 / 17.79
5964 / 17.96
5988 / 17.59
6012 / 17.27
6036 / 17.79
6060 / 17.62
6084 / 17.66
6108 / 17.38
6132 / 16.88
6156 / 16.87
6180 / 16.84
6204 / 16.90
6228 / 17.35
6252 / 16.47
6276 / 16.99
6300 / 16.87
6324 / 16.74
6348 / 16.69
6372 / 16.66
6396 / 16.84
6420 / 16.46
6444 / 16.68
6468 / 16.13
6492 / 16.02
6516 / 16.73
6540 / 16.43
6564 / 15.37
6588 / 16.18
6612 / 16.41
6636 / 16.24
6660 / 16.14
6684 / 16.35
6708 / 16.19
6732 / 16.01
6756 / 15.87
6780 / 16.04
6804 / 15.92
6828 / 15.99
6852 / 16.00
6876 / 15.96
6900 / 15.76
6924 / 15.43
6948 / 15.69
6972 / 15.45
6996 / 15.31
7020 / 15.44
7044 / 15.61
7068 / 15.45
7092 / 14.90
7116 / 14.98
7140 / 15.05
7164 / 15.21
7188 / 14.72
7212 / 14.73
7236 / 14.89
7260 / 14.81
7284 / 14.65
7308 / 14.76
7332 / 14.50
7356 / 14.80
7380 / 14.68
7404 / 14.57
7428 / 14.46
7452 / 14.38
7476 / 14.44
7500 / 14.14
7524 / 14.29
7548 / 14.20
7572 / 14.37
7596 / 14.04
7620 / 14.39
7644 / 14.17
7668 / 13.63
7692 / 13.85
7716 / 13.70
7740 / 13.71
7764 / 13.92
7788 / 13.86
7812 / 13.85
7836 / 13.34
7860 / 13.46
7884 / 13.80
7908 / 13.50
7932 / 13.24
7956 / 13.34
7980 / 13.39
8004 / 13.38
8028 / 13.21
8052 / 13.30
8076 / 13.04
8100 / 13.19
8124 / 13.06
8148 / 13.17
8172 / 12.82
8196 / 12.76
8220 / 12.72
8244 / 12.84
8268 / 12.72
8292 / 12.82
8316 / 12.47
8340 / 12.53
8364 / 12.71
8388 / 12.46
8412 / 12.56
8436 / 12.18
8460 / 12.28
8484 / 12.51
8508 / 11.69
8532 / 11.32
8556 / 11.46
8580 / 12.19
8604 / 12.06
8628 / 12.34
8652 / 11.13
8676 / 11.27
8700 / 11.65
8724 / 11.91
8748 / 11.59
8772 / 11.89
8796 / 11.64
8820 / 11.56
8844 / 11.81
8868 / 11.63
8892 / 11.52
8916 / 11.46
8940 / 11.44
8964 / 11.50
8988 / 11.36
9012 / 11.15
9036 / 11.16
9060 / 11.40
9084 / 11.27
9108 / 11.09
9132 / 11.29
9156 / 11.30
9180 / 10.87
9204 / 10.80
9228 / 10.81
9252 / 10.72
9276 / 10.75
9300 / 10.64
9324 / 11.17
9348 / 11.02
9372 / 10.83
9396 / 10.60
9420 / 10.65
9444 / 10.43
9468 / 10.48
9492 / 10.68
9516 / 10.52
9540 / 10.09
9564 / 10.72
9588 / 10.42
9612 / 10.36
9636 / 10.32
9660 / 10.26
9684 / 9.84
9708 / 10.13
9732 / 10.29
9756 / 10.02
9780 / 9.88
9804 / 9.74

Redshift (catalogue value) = 0.000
